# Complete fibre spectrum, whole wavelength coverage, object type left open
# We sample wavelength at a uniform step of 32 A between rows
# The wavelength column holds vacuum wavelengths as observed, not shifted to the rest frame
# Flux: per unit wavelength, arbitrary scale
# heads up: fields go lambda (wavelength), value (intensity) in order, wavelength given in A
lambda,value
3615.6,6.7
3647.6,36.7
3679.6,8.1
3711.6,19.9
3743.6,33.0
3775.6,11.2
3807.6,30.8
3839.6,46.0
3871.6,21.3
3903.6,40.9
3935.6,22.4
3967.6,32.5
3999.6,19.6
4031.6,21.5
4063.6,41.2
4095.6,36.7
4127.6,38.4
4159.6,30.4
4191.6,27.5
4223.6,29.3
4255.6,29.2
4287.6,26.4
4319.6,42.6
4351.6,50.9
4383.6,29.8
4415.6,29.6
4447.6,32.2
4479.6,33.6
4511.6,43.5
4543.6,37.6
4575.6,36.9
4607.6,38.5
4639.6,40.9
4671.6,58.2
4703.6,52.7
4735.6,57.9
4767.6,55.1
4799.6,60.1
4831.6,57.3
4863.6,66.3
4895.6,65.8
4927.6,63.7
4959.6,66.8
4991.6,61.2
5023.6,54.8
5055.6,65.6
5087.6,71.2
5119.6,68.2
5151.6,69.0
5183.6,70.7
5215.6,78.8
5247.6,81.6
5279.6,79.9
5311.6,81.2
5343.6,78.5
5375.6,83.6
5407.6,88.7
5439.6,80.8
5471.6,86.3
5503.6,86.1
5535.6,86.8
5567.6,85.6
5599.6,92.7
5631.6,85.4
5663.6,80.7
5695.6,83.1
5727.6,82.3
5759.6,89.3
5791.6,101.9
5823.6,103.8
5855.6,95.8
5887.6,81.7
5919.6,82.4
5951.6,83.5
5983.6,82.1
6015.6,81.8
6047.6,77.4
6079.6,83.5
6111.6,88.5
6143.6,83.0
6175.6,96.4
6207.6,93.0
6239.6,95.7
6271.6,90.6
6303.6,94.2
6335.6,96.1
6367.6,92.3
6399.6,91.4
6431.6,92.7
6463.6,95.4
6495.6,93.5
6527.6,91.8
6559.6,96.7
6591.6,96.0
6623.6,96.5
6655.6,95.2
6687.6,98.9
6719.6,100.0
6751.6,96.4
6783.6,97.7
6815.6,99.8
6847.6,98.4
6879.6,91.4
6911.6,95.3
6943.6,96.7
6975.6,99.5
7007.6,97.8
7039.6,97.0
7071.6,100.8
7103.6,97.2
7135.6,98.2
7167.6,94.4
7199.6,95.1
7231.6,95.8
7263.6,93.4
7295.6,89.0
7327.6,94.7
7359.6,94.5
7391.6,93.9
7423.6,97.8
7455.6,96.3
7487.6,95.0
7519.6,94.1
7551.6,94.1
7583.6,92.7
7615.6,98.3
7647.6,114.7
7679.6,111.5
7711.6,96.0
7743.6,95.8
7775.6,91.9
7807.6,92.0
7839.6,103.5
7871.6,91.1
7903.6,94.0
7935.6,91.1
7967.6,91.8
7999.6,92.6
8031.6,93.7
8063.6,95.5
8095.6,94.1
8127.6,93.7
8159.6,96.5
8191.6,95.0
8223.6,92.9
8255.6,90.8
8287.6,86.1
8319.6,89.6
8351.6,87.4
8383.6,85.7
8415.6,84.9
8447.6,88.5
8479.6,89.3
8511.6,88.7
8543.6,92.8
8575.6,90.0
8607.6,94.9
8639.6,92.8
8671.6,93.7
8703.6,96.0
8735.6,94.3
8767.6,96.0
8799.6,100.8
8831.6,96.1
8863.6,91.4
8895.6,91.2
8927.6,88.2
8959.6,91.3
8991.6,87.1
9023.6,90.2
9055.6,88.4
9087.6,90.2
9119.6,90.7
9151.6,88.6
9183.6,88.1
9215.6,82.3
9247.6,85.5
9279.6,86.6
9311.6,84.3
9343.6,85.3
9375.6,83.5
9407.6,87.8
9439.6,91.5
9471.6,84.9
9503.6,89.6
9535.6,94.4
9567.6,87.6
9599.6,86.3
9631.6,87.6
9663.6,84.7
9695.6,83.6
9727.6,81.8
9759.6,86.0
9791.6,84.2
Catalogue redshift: 0.166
